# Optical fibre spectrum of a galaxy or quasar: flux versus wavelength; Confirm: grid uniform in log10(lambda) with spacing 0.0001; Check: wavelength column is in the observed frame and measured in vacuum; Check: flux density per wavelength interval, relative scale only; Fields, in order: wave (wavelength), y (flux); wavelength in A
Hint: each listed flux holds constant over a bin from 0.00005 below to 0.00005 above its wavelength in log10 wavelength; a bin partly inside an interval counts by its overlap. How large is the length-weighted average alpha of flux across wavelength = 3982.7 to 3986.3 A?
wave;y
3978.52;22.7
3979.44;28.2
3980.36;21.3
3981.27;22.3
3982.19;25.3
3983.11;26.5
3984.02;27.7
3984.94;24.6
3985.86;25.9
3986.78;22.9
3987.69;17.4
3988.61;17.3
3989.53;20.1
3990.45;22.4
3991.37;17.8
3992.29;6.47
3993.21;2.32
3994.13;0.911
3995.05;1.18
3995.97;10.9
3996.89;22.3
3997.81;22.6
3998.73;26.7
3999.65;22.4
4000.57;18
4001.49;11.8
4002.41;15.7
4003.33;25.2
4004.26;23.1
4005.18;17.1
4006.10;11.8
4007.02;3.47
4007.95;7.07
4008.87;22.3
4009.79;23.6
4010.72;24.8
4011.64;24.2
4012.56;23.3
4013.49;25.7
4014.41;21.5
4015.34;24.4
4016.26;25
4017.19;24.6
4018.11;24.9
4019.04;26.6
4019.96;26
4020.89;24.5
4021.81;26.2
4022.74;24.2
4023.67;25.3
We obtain 26.2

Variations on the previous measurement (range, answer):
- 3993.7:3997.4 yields 9.08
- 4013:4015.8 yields 23.8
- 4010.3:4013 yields 24.2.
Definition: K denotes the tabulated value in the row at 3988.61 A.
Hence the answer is 17.3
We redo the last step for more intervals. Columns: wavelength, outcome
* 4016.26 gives 25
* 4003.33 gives 25.2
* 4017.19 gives 24.6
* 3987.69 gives 17.4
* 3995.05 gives 1.18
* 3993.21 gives 2.32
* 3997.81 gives 22.6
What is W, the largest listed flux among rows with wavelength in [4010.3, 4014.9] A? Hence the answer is 25.7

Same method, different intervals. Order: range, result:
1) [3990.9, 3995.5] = 17.8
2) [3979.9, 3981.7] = 22.3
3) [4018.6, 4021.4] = 26.6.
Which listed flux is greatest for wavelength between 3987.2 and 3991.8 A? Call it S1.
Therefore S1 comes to 22.4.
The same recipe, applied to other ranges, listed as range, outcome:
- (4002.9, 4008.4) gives 25.2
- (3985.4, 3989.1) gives 25.9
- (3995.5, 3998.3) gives 22.6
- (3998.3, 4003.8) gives 26.7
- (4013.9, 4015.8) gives 24.4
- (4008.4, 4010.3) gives 23.6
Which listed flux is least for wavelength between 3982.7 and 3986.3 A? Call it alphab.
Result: 24.6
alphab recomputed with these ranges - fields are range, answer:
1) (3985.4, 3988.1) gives 17.4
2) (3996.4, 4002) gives 11.8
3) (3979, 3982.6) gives 21.3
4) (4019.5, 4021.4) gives 24.5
